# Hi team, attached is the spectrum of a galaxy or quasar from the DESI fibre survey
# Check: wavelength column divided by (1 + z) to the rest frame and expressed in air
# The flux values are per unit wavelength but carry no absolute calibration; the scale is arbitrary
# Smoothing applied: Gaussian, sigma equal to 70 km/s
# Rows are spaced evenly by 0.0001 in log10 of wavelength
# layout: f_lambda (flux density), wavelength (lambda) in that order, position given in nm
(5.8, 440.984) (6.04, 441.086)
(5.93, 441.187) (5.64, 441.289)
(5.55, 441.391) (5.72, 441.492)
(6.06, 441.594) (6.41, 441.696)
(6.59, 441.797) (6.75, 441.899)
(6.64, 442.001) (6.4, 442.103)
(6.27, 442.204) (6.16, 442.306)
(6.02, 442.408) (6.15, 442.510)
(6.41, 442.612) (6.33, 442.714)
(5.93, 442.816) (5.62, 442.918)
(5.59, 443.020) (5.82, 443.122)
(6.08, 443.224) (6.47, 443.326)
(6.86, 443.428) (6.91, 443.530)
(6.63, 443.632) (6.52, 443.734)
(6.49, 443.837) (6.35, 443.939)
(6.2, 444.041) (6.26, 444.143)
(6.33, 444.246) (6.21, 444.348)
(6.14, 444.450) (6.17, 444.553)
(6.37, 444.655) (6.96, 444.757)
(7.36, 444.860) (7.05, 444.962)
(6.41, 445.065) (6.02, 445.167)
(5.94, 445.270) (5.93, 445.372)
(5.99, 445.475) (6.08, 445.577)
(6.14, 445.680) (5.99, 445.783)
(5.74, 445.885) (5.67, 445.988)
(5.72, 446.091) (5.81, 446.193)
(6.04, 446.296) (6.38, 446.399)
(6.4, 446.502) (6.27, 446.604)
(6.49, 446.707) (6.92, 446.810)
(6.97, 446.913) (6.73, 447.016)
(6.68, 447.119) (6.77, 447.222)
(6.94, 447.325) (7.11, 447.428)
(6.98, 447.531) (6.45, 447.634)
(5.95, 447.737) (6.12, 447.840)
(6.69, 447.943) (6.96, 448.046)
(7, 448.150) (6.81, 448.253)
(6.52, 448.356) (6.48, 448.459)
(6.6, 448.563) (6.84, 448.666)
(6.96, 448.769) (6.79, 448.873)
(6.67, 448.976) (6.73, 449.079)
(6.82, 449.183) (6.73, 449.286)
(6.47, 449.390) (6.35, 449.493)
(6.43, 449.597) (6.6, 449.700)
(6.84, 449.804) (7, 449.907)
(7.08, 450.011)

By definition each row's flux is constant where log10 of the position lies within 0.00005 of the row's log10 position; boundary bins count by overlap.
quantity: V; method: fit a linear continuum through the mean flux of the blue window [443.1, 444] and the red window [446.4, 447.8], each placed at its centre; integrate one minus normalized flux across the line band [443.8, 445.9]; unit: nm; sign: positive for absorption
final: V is 0.08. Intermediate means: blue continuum 6.48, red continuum 6.65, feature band 6.3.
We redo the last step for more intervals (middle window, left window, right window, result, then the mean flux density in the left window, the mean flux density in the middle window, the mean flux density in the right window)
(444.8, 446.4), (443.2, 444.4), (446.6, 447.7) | 0.12 nm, 6.45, 6.14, 6.76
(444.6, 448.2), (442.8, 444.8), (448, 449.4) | 0.06 nm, 6.3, 6.43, 6.74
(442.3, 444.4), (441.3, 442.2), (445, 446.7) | -0.03 nm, 6.24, 6.26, 6.05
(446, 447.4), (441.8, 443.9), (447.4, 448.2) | 0.02 nm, 6.31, 6.46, 6.64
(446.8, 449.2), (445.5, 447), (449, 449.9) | -0.11 nm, 6.2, 6.72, 6.64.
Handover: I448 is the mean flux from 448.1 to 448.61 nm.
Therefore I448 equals 6.68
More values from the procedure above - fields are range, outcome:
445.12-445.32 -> 5.96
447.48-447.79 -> 6.46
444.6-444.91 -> 6.89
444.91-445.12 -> 6.73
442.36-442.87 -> 6.16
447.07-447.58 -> 6.9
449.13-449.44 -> 6.66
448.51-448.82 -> 6.8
